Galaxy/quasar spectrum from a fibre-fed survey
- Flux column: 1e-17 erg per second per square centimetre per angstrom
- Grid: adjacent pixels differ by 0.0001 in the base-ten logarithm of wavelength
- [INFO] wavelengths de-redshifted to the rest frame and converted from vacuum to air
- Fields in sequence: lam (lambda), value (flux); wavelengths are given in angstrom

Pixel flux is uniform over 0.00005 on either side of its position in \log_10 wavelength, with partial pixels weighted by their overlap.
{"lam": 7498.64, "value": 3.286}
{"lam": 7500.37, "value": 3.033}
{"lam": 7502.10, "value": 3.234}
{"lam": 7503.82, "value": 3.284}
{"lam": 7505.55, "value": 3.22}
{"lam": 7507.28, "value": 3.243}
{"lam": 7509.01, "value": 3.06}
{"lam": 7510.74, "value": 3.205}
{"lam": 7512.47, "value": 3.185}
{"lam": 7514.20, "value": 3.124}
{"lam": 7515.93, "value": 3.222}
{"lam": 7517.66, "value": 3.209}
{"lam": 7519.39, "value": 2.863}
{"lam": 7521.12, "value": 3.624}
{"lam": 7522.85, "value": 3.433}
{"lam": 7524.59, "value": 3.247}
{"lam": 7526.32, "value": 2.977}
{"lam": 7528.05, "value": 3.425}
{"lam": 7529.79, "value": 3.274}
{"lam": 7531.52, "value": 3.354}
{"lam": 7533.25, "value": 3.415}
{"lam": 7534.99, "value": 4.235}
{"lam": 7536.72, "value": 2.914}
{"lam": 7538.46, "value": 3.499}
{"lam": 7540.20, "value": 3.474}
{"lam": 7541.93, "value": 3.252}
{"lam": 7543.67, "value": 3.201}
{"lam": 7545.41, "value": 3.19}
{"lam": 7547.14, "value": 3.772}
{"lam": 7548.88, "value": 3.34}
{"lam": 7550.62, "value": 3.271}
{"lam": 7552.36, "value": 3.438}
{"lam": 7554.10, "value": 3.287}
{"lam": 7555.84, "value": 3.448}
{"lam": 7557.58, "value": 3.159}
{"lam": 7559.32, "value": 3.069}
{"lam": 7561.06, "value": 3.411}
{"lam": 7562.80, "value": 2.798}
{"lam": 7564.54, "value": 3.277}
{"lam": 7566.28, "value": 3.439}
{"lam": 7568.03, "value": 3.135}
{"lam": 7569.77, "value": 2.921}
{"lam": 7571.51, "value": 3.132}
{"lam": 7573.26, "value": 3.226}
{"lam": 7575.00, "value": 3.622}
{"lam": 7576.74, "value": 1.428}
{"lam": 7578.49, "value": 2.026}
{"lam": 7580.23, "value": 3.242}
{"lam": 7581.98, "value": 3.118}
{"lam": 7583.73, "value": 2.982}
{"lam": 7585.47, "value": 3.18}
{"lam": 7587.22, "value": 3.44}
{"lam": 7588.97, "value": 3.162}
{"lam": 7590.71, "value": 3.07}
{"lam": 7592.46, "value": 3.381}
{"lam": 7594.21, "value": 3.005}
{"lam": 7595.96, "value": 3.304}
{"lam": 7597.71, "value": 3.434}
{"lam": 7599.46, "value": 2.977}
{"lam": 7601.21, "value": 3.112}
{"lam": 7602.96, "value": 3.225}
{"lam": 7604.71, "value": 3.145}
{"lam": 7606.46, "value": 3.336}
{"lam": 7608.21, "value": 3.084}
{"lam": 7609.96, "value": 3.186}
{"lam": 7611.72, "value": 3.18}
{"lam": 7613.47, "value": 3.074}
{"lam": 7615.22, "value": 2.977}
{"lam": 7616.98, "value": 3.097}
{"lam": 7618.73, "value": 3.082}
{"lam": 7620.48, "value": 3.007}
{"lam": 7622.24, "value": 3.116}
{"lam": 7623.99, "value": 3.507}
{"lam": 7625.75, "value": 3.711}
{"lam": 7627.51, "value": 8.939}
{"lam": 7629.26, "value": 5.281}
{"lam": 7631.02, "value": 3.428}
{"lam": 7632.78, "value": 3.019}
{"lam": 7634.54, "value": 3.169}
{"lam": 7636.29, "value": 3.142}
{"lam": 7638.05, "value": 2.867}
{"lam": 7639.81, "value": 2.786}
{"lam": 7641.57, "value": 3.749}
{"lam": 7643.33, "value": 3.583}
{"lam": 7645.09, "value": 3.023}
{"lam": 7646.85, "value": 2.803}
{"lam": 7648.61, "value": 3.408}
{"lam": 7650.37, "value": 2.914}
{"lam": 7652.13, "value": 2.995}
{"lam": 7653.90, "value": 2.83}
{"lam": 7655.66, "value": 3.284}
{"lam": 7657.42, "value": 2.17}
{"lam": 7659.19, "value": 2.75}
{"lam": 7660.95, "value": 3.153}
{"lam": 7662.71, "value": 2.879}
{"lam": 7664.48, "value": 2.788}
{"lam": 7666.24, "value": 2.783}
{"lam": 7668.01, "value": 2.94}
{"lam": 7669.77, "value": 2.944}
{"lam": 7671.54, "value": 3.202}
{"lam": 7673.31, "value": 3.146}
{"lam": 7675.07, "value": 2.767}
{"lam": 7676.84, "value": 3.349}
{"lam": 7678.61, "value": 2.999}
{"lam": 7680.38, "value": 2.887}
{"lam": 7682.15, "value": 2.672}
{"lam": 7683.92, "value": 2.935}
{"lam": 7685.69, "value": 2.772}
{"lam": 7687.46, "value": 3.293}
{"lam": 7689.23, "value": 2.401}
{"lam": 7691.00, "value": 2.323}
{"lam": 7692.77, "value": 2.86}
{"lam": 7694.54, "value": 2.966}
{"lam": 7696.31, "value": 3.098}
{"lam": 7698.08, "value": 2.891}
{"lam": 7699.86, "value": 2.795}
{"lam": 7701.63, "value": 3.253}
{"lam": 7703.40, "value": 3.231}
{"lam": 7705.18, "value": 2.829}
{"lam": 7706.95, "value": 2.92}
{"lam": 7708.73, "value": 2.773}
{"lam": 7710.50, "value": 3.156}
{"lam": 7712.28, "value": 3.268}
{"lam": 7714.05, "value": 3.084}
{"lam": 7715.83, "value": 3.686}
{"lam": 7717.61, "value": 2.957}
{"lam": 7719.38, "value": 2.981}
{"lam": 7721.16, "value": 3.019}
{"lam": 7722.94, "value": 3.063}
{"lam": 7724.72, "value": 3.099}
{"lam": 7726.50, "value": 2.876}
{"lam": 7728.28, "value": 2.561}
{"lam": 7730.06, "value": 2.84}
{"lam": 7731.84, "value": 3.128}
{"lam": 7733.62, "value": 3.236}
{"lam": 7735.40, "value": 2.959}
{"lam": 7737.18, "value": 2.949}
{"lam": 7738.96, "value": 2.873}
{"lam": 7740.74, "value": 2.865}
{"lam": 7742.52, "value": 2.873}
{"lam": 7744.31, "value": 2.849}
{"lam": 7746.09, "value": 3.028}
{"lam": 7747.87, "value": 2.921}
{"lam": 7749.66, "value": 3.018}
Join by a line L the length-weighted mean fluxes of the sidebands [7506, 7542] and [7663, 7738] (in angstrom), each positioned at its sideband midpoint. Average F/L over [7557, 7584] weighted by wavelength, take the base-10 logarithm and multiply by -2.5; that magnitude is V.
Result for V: 0.07 mag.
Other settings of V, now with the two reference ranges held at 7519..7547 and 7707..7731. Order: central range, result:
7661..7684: 0.06 mag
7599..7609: 0.03 mag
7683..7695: 0.11 mag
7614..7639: -0.17 mag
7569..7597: 0.09 mag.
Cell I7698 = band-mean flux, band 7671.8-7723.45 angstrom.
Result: 2.98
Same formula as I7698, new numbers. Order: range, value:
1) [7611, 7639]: 3.66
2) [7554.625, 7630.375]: 3.31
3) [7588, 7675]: 3.26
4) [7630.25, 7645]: 3.21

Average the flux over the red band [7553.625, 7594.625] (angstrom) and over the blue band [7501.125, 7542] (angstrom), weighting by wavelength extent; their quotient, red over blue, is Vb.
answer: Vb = 0.94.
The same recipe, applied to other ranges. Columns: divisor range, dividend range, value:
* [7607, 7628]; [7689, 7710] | 0.81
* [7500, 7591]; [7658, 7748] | 0.92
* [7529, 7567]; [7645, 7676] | 0.88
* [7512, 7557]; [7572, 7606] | 0.92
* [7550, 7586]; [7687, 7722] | 0.97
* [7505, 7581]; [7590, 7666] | 1.03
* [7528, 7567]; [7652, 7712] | 0.87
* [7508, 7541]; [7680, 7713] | 0.88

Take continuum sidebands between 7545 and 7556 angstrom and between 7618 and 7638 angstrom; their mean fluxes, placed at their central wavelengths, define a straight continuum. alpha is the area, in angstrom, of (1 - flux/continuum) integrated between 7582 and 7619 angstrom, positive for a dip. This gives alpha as 5.6 angstrom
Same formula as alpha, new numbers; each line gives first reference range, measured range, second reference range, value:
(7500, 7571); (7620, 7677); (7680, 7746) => -4.5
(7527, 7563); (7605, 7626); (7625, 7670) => 1.1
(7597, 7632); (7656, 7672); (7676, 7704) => 1.5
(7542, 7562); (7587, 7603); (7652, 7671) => -0.3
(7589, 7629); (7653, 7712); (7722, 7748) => 4.6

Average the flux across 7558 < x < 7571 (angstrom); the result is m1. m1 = 3.15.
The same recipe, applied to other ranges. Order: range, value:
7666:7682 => 2.99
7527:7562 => 3.37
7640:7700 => 2.95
